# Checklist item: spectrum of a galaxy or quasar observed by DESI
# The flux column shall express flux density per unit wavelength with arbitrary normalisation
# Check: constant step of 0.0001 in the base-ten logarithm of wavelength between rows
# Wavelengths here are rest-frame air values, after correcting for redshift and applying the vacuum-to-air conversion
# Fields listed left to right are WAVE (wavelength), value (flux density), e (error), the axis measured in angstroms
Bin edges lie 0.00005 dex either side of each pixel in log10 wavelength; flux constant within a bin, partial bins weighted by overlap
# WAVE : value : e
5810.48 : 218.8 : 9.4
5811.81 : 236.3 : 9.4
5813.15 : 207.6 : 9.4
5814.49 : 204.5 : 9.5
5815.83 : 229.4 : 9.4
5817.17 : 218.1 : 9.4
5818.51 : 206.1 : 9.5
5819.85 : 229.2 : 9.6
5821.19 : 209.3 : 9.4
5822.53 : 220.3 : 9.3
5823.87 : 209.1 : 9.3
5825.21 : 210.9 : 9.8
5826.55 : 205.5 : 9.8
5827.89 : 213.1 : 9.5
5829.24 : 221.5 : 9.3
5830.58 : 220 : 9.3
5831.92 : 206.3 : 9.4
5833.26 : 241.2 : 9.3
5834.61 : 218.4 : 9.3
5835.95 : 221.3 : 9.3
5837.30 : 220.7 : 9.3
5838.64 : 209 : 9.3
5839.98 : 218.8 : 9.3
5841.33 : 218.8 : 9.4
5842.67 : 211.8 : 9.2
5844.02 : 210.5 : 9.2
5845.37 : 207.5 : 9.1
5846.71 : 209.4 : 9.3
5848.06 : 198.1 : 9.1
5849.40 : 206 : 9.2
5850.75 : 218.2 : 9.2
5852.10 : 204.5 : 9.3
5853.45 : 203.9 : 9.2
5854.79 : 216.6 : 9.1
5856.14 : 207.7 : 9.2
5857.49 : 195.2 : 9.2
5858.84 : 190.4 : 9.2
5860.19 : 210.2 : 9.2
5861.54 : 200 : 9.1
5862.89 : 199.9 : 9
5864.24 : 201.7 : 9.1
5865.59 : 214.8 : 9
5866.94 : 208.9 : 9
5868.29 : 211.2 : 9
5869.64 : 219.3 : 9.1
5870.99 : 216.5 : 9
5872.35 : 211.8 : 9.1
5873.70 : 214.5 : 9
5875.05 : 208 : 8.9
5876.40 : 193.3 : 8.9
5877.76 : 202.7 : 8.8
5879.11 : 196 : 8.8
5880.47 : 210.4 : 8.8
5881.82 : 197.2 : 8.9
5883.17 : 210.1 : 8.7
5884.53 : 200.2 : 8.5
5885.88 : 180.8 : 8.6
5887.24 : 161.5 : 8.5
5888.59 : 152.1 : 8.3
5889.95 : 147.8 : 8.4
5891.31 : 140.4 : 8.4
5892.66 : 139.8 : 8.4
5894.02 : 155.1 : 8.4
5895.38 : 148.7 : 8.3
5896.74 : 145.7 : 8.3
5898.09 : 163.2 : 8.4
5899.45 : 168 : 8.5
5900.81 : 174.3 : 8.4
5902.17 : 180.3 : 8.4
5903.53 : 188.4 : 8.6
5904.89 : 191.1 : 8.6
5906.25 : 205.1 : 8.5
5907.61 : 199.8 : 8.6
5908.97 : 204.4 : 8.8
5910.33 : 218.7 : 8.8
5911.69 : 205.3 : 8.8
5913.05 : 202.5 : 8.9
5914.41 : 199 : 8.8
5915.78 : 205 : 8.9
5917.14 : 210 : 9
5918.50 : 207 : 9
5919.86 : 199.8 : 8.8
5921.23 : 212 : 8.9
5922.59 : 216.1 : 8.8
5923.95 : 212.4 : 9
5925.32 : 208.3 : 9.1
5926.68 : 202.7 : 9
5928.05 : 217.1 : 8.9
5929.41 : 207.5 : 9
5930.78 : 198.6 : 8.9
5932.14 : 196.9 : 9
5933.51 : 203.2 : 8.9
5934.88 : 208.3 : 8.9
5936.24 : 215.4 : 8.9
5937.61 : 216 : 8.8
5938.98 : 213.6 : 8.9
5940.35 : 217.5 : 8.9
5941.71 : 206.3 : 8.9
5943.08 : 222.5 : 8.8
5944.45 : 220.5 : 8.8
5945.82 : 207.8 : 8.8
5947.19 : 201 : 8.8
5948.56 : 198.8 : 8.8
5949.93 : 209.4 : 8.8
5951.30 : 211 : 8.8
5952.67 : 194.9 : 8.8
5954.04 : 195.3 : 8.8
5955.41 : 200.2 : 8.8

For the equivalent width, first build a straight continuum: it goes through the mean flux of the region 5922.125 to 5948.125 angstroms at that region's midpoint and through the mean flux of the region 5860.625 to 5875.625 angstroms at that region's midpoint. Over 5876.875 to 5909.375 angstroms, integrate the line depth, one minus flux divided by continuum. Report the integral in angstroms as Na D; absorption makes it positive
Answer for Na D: 5.00 angstroms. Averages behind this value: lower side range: 210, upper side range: 210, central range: 177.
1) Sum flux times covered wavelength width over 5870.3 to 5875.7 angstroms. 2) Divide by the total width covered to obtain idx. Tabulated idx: 213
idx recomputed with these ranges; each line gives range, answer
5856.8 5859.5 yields 193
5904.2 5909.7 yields 200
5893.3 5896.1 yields 151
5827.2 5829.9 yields 217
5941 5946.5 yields 214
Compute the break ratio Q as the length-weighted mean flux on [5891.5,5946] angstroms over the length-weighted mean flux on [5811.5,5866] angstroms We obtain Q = 0.9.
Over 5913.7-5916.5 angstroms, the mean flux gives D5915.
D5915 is 202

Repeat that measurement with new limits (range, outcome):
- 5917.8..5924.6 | 210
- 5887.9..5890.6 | 150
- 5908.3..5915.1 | 206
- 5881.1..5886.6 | 197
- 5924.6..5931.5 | 207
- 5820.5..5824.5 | 213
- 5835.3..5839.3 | 217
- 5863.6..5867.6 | 209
